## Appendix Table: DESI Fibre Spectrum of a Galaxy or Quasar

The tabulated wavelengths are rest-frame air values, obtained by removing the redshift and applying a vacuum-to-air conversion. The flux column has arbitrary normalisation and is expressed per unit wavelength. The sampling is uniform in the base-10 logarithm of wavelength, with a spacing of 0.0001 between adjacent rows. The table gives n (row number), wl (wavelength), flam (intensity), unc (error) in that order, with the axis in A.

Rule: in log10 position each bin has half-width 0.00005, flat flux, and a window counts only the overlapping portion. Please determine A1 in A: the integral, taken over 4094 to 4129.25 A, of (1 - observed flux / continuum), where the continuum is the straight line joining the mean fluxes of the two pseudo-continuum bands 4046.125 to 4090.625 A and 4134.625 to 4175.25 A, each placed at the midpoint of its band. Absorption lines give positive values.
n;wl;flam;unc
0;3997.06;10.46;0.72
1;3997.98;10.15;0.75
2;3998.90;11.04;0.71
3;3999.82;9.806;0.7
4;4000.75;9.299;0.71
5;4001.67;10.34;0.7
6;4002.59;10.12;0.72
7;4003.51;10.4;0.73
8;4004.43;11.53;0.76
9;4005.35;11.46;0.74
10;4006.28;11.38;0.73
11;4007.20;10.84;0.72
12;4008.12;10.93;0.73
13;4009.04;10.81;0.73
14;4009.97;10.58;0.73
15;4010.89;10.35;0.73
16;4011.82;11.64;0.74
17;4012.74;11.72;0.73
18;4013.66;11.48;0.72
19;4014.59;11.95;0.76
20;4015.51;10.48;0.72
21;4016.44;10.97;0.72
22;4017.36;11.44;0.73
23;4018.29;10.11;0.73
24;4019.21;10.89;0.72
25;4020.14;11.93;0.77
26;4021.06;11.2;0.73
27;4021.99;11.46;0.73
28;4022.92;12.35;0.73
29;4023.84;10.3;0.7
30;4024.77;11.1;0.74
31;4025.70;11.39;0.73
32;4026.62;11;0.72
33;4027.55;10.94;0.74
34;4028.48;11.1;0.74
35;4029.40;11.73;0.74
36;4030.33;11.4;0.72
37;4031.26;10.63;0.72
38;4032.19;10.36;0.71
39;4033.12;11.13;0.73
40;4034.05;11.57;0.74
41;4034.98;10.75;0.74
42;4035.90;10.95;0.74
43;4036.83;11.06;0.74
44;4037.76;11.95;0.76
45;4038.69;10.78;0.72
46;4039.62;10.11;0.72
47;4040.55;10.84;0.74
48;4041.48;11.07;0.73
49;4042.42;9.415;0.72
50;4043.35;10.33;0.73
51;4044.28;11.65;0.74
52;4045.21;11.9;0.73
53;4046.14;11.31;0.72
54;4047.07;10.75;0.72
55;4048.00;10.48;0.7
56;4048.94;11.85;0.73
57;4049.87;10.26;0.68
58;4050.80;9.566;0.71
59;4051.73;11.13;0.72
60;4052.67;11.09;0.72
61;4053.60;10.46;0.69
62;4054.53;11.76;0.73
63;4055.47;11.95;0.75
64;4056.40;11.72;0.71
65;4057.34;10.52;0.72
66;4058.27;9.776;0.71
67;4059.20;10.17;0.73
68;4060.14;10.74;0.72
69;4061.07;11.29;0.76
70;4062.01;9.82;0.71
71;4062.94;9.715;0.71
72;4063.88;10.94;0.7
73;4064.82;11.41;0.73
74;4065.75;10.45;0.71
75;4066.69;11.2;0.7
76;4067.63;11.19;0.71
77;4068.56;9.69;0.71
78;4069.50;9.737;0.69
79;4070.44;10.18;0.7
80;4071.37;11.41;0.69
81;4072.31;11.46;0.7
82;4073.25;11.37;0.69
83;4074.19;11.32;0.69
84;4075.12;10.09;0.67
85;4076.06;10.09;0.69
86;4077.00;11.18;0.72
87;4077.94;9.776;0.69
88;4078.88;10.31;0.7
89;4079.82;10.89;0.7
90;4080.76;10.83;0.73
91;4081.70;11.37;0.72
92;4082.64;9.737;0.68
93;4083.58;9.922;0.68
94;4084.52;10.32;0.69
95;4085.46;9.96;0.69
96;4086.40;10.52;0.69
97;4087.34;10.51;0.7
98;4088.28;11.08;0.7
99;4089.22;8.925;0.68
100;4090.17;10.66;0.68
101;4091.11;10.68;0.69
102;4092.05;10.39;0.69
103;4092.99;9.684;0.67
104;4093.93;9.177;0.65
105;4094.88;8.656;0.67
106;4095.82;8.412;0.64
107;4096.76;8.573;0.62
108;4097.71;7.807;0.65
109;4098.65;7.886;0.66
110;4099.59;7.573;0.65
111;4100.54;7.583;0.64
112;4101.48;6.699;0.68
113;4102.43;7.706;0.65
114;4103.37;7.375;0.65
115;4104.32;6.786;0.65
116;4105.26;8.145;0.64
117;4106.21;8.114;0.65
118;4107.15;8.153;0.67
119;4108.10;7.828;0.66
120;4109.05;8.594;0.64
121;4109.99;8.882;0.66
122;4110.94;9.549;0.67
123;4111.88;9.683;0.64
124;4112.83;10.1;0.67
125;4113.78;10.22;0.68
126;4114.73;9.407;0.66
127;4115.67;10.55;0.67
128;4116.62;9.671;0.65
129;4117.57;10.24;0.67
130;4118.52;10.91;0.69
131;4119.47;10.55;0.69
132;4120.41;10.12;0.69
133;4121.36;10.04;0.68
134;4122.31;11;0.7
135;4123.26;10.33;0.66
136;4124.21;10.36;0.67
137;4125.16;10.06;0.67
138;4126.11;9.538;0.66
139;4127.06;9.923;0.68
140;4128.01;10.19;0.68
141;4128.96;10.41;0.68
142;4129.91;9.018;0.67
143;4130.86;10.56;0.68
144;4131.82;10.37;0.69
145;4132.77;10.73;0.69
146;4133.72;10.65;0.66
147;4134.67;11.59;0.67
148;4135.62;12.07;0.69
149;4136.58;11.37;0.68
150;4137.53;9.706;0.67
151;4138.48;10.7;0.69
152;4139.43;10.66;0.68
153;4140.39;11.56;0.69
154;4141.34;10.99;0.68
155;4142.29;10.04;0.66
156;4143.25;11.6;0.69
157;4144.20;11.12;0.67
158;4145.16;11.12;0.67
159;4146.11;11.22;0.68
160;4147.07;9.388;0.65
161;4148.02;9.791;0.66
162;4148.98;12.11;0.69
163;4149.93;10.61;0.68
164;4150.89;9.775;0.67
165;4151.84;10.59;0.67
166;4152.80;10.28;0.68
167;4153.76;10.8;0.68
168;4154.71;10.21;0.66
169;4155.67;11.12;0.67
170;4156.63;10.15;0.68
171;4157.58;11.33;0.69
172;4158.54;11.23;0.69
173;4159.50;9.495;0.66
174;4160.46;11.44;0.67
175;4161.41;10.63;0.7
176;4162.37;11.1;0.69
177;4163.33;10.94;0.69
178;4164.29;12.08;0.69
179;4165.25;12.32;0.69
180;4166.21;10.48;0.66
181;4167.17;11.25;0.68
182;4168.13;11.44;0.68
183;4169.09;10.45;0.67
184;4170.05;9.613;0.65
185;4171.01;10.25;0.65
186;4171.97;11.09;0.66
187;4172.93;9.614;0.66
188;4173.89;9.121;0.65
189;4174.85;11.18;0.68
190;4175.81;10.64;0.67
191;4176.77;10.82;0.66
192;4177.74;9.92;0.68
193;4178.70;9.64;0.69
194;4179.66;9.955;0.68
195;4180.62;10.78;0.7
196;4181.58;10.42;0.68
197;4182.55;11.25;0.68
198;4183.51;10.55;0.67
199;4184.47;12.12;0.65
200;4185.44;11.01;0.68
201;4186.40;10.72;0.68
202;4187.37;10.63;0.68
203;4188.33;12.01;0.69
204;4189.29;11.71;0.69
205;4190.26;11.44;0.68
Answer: 5.2 A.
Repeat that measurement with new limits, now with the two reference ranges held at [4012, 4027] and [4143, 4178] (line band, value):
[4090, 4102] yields 2.5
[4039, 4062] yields 0.6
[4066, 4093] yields 1.2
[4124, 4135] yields 0.6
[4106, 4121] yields 1.8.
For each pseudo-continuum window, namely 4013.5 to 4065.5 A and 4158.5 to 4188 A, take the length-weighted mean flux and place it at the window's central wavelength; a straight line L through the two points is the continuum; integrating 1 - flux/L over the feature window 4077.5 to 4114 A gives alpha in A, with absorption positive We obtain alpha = 5.6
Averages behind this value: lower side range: 11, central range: 9.2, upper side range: 10.7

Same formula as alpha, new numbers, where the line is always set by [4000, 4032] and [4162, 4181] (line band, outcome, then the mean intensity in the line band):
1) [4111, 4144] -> 0.9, 10.4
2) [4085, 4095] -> 0.7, 10.1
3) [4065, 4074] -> 0.1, 10.8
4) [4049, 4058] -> 0.0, 11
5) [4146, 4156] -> 0.2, 10.5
